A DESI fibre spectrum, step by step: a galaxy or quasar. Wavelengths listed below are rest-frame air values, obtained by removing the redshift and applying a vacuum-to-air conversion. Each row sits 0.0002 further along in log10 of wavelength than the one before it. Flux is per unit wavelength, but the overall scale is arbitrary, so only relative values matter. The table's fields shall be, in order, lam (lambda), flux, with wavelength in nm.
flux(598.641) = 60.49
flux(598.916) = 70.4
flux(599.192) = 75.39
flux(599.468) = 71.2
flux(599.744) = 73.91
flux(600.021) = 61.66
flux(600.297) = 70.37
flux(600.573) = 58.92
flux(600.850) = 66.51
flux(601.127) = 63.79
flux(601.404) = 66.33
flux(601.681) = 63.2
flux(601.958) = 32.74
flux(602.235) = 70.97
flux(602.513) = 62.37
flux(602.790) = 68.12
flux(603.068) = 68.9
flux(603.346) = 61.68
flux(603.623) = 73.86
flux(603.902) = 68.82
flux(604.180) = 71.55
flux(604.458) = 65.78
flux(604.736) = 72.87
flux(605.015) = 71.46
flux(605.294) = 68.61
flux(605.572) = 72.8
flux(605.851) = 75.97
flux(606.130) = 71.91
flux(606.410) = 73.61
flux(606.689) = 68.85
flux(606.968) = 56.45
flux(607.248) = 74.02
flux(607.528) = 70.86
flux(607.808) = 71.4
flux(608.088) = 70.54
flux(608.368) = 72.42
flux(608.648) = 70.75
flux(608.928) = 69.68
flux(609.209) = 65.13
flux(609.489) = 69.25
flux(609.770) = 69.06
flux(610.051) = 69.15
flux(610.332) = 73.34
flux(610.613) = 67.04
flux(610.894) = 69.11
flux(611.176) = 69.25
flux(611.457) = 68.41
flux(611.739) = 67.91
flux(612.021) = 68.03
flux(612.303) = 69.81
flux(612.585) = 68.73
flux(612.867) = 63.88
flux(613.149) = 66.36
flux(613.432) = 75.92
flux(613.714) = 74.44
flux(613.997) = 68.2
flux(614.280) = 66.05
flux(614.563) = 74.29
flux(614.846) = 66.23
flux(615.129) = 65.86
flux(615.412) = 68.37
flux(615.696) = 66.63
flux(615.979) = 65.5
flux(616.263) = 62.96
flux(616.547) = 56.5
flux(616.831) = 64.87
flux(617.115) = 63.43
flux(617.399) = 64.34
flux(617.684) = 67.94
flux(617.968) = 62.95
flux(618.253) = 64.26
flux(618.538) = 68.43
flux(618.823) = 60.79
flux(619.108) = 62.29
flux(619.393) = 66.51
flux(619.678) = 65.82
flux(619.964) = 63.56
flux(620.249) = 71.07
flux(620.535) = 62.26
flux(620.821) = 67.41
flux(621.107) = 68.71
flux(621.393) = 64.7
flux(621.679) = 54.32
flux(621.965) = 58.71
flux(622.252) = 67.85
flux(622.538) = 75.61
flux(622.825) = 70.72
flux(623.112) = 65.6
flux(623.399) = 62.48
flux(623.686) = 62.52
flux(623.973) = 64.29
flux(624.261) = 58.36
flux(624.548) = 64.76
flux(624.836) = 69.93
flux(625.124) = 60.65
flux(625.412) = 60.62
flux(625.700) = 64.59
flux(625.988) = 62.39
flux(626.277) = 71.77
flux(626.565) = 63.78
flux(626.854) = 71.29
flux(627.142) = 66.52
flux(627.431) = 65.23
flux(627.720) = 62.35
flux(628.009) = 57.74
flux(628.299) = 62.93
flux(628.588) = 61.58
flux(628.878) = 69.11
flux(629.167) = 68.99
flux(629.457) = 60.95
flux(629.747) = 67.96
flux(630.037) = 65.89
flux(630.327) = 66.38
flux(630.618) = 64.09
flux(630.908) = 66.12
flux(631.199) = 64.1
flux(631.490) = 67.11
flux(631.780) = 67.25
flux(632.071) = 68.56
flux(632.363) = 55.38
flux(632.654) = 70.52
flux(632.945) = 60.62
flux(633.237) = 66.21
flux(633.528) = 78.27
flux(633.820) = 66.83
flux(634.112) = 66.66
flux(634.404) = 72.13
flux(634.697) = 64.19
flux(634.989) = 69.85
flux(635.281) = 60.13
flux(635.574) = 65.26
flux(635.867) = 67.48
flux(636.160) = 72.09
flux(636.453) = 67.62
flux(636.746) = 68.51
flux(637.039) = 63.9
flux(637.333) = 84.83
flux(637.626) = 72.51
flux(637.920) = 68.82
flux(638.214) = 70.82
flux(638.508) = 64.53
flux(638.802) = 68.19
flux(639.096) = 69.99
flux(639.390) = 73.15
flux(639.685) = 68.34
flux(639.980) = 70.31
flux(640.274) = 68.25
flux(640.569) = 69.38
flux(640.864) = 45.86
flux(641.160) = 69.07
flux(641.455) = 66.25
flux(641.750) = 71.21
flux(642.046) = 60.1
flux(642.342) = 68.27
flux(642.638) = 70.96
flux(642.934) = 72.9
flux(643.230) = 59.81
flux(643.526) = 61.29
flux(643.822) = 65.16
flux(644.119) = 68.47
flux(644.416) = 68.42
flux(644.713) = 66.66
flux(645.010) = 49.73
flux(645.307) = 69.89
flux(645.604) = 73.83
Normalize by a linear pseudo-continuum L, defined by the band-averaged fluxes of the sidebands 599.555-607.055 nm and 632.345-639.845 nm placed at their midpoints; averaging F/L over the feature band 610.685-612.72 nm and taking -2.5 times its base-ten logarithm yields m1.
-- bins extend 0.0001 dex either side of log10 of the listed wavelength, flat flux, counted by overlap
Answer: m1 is -0.02 mag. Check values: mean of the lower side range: 66.9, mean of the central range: 68.7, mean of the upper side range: 68.6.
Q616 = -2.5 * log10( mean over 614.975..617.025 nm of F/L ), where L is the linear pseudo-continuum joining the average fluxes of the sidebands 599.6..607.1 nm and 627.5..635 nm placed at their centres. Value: 0.03 mag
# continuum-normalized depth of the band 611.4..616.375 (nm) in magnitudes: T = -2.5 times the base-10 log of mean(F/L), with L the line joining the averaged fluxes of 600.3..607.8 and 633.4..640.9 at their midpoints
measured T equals -0.01 mag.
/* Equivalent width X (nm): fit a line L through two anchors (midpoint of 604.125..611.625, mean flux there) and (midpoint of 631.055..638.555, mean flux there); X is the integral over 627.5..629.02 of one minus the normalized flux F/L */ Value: 0.123 nm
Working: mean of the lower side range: 69.9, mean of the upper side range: 67.9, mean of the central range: 62.8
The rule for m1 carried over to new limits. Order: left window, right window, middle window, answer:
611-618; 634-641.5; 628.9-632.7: 0.03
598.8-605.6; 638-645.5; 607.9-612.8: -0.04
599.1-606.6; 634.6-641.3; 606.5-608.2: -0.02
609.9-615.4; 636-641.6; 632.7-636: 0.02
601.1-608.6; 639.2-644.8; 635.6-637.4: -0.05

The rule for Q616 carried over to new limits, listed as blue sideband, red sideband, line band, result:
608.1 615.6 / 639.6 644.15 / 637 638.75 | -0.08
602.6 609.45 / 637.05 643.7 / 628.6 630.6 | 0.04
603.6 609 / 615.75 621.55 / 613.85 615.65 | -0.02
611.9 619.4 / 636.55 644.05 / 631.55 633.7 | 0.01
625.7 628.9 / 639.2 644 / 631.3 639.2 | -0.04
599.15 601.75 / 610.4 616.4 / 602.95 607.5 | -0.04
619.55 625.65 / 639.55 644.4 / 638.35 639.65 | -0.05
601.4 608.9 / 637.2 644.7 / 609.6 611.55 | -0.02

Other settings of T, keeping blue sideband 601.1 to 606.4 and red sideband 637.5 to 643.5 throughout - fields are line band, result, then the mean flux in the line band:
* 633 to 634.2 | -0.03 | 69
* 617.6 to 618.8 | 0.03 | 65.3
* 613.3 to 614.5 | -0.06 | 71.3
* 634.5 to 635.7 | 0.03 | 65.1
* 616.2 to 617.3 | 0.09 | 62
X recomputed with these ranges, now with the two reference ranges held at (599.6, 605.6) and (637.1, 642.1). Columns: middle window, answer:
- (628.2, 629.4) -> 0.04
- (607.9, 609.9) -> -0.09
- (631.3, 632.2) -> 0.01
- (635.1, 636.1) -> 0.04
